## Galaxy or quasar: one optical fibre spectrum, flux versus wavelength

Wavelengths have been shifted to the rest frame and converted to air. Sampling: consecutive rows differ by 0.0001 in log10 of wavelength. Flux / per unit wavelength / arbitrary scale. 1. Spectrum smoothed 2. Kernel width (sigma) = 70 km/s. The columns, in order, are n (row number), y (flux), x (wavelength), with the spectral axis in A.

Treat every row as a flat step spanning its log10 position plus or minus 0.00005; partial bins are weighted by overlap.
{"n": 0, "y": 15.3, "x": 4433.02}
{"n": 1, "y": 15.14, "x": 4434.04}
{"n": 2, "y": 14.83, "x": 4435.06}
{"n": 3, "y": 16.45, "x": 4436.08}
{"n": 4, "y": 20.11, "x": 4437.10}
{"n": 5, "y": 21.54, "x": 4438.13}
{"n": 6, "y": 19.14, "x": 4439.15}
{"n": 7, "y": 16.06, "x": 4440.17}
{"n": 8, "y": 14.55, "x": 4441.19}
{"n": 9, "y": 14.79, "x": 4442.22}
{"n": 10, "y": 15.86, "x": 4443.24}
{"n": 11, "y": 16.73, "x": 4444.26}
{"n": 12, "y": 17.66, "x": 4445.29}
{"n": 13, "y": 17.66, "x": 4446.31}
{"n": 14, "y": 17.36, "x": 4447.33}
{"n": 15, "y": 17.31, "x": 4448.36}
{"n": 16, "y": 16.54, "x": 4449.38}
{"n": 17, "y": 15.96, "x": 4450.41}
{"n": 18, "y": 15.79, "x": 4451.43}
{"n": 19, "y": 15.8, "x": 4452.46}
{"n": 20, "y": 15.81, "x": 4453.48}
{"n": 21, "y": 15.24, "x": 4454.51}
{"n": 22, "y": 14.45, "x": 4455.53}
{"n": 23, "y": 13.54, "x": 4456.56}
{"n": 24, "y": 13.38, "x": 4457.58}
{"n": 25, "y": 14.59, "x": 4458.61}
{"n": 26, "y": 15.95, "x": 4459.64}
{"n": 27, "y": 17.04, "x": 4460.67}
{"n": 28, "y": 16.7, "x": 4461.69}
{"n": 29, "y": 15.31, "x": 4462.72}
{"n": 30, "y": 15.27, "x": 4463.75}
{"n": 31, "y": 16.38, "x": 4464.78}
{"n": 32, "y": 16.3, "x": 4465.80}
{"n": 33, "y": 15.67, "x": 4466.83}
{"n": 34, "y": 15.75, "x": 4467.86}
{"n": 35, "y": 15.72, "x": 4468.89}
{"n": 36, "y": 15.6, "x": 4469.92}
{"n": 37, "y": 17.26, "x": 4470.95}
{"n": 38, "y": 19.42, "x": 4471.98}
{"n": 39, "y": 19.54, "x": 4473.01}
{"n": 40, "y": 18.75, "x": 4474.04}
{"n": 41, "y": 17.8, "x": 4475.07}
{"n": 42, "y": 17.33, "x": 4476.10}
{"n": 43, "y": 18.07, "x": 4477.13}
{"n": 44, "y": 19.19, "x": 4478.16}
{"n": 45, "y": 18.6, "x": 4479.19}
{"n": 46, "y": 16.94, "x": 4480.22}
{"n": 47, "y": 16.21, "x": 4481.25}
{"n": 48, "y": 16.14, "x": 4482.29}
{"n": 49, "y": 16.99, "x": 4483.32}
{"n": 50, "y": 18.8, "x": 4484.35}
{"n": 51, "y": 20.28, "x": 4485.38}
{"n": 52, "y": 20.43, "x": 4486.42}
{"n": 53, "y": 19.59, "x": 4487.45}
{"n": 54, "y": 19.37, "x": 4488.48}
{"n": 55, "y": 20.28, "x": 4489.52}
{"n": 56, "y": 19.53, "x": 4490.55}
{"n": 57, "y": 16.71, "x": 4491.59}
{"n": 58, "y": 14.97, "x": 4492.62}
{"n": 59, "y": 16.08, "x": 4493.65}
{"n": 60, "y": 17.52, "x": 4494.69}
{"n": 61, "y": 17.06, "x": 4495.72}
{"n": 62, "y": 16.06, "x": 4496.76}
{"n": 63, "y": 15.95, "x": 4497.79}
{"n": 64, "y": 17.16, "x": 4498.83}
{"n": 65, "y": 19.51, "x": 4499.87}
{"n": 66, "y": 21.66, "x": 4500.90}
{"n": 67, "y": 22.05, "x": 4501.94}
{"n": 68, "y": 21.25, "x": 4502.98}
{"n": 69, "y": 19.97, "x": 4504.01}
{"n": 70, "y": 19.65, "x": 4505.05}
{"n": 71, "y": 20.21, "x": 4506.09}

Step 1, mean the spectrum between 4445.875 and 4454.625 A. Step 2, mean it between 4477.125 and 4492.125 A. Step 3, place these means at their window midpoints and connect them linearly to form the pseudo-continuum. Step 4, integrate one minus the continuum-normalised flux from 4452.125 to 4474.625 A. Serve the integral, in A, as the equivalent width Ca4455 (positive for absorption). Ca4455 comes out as 1.5 A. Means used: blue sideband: 16.4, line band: 16.1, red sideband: 18.5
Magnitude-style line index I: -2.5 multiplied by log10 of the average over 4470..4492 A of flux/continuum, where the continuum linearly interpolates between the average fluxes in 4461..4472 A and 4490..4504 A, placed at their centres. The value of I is -0.08 mag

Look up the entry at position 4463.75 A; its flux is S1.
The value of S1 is 15.27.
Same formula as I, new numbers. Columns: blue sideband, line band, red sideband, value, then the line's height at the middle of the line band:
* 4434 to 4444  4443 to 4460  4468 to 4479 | 0.09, 17.3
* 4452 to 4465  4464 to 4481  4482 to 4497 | -0.05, 16.6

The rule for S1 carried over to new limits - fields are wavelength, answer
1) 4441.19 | 14.55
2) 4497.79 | 15.95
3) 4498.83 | 17.16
